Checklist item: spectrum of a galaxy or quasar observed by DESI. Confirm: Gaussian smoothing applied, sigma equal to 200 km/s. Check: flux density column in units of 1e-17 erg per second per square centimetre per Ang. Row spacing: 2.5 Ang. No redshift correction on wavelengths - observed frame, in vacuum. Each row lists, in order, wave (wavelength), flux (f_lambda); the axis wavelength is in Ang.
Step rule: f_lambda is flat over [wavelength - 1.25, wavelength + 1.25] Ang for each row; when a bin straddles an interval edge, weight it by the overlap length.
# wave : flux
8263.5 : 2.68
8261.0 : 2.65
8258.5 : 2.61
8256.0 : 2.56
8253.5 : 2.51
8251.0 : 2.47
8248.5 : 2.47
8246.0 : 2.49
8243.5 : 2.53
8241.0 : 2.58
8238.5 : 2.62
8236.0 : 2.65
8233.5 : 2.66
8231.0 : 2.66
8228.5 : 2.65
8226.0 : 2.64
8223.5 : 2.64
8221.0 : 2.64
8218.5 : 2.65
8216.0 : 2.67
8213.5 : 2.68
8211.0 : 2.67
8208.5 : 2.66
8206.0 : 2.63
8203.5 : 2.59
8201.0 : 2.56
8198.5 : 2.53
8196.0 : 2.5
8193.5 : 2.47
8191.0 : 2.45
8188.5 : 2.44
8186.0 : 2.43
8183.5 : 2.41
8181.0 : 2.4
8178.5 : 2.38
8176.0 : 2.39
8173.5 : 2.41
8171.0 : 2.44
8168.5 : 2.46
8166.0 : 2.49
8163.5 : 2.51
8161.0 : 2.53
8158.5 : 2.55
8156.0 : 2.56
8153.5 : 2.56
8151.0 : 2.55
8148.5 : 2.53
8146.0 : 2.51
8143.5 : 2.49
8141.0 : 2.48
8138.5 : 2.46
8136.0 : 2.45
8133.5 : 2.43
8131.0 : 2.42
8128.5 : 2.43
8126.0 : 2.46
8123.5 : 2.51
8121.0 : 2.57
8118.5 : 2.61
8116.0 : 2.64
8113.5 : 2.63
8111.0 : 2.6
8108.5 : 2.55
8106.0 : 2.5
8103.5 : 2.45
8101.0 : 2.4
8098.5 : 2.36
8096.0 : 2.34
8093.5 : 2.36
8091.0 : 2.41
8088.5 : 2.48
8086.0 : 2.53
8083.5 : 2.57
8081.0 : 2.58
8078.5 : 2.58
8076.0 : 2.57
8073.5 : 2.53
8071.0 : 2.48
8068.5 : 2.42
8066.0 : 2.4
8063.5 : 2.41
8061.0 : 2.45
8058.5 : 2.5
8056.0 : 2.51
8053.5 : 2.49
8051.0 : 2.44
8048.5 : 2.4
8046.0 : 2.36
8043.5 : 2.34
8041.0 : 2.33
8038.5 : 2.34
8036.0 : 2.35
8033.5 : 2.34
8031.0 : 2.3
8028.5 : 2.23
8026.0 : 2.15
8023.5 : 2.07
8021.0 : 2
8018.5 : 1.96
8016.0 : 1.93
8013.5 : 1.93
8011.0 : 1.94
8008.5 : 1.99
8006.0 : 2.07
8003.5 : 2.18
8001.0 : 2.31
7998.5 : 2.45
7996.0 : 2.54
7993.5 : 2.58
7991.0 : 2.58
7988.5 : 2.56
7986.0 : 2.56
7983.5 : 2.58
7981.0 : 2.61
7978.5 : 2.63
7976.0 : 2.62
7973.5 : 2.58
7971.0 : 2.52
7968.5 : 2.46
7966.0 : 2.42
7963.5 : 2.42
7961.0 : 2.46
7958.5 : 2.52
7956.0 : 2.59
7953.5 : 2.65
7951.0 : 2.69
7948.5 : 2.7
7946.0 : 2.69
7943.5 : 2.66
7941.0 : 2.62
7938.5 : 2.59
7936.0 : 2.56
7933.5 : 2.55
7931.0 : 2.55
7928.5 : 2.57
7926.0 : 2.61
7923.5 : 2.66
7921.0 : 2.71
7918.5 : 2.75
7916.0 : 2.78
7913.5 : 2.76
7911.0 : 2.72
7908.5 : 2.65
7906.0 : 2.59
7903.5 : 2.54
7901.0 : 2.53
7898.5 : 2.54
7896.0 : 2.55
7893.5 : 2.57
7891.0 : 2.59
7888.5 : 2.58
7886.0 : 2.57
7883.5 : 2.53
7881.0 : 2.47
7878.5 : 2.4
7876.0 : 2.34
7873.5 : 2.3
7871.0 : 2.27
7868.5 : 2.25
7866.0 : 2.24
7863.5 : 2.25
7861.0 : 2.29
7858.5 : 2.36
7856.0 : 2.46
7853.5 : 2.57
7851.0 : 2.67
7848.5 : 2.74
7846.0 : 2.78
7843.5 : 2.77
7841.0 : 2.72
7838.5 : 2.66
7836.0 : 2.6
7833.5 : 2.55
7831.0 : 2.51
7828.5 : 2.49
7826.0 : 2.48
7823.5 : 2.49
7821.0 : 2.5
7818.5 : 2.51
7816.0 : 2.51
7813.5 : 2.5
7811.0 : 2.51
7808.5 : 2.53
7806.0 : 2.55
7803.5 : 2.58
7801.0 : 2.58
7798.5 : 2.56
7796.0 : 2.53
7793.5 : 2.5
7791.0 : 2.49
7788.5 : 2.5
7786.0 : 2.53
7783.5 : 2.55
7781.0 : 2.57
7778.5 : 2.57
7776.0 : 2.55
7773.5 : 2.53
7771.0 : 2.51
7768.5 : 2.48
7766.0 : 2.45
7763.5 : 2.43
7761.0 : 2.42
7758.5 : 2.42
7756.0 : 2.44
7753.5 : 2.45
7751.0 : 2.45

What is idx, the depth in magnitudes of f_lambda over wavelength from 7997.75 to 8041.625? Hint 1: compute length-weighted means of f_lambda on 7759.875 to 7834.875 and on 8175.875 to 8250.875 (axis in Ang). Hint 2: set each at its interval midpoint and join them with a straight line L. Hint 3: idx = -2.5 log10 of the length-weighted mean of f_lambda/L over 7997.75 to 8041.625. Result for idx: 0.18 mag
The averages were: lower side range 2.52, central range 2.15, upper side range 2.56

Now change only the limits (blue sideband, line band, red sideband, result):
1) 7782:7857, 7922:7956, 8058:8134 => -0.038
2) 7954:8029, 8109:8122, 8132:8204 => -0.071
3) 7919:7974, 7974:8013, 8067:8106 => 0.061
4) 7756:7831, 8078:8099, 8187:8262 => 0.040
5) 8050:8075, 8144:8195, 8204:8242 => 0.048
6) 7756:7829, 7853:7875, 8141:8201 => 0.081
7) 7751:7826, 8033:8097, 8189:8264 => 0.050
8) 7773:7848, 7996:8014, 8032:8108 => 0.145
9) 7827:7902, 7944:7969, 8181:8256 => -0.019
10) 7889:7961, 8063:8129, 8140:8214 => 0.020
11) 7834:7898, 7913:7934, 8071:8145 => -0.067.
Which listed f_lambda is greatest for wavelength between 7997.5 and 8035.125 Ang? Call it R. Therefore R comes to 2.45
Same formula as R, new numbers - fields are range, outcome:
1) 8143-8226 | 2.68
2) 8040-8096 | 2.58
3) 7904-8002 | 2.78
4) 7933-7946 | 2.69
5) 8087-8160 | 2.64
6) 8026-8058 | 2.51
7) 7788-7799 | 2.56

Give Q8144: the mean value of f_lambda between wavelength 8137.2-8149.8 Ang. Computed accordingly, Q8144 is 2.49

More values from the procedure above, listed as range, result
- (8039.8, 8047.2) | 2.34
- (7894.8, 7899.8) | 2.54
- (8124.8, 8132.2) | 2.44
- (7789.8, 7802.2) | 2.53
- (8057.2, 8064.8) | 2.45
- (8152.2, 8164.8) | 2.54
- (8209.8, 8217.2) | 2.67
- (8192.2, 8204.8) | 2.53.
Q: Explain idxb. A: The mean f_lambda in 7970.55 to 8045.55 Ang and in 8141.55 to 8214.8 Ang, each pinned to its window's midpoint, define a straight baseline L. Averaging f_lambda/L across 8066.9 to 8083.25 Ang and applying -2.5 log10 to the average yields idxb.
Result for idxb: -0.06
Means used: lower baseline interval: 2.32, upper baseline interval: 2.51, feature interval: 2.53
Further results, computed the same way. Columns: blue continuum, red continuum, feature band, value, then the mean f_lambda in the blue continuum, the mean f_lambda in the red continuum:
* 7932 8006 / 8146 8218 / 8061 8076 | 0.031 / 2.54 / 2.52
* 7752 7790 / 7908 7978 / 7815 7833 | 0.012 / 2.49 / 2.61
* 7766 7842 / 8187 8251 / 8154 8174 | 0.034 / 2.54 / 2.59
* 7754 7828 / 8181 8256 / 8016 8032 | 0.206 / 2.51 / 2.57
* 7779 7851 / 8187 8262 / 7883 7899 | 0.002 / 2.57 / 2.58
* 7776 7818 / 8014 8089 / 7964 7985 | -0.058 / 2.54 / 2.36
